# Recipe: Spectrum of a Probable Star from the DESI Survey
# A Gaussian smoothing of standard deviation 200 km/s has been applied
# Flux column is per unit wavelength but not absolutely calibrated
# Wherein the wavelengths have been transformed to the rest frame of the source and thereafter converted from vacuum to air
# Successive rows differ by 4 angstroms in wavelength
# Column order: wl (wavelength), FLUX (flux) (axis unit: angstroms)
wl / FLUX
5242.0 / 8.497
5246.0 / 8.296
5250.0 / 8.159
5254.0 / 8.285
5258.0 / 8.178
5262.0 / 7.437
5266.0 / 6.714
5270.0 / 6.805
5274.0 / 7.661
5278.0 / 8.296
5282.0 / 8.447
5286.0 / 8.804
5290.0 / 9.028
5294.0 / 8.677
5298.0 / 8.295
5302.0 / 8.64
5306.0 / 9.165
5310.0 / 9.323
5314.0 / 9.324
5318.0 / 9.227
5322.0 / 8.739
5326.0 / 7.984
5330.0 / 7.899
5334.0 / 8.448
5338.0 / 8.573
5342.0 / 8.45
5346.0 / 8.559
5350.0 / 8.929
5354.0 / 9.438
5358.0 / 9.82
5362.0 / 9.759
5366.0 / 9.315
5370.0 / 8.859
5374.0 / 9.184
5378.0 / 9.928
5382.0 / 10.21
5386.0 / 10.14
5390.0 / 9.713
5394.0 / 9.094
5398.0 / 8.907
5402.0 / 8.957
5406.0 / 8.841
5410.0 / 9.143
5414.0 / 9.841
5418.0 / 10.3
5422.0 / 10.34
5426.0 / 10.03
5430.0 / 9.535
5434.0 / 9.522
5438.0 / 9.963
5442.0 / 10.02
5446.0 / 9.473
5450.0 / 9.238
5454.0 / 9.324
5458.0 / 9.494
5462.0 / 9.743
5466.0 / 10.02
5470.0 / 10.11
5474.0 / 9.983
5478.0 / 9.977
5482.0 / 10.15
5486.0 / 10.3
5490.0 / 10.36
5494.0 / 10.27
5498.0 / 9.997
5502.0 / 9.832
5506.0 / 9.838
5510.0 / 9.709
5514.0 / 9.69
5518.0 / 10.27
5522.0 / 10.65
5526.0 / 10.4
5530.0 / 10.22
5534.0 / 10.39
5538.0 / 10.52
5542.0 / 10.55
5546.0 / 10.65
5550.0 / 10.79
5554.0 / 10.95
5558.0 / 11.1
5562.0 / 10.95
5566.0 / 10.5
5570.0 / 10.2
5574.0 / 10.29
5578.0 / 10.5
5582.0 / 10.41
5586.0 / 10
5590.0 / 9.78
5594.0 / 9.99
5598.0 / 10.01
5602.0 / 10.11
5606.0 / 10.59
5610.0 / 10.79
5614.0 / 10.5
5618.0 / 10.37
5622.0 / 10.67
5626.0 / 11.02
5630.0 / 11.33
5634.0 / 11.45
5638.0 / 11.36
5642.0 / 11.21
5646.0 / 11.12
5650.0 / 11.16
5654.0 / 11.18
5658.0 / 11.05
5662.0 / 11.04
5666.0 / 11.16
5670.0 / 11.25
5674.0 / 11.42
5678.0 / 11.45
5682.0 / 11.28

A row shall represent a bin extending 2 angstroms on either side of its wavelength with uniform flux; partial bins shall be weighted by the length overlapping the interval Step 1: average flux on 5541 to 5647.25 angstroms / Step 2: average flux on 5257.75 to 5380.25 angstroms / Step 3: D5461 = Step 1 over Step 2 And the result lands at 1.23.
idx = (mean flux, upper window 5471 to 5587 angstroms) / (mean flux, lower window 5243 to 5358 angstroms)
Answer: 1.2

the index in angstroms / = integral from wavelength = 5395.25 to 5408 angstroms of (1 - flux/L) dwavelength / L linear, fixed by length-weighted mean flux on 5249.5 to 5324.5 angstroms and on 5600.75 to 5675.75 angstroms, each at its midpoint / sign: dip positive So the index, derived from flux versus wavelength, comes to 0.4 angstroms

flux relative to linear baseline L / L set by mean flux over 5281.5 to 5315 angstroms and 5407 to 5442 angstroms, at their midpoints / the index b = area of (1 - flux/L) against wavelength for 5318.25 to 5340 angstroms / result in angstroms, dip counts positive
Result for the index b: 1.65 angstroms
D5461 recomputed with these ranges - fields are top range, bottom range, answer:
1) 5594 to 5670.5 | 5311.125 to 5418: 1.19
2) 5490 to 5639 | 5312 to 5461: 1.12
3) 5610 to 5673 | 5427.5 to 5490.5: 1.13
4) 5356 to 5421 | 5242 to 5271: 1.22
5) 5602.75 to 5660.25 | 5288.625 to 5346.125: 1.26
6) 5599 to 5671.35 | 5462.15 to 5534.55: 1.08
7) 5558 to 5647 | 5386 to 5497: 1.09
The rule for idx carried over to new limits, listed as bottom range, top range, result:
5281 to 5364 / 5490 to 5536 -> 1.15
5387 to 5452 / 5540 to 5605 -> 1.09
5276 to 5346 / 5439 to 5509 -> 1.14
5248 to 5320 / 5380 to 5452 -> 1.15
